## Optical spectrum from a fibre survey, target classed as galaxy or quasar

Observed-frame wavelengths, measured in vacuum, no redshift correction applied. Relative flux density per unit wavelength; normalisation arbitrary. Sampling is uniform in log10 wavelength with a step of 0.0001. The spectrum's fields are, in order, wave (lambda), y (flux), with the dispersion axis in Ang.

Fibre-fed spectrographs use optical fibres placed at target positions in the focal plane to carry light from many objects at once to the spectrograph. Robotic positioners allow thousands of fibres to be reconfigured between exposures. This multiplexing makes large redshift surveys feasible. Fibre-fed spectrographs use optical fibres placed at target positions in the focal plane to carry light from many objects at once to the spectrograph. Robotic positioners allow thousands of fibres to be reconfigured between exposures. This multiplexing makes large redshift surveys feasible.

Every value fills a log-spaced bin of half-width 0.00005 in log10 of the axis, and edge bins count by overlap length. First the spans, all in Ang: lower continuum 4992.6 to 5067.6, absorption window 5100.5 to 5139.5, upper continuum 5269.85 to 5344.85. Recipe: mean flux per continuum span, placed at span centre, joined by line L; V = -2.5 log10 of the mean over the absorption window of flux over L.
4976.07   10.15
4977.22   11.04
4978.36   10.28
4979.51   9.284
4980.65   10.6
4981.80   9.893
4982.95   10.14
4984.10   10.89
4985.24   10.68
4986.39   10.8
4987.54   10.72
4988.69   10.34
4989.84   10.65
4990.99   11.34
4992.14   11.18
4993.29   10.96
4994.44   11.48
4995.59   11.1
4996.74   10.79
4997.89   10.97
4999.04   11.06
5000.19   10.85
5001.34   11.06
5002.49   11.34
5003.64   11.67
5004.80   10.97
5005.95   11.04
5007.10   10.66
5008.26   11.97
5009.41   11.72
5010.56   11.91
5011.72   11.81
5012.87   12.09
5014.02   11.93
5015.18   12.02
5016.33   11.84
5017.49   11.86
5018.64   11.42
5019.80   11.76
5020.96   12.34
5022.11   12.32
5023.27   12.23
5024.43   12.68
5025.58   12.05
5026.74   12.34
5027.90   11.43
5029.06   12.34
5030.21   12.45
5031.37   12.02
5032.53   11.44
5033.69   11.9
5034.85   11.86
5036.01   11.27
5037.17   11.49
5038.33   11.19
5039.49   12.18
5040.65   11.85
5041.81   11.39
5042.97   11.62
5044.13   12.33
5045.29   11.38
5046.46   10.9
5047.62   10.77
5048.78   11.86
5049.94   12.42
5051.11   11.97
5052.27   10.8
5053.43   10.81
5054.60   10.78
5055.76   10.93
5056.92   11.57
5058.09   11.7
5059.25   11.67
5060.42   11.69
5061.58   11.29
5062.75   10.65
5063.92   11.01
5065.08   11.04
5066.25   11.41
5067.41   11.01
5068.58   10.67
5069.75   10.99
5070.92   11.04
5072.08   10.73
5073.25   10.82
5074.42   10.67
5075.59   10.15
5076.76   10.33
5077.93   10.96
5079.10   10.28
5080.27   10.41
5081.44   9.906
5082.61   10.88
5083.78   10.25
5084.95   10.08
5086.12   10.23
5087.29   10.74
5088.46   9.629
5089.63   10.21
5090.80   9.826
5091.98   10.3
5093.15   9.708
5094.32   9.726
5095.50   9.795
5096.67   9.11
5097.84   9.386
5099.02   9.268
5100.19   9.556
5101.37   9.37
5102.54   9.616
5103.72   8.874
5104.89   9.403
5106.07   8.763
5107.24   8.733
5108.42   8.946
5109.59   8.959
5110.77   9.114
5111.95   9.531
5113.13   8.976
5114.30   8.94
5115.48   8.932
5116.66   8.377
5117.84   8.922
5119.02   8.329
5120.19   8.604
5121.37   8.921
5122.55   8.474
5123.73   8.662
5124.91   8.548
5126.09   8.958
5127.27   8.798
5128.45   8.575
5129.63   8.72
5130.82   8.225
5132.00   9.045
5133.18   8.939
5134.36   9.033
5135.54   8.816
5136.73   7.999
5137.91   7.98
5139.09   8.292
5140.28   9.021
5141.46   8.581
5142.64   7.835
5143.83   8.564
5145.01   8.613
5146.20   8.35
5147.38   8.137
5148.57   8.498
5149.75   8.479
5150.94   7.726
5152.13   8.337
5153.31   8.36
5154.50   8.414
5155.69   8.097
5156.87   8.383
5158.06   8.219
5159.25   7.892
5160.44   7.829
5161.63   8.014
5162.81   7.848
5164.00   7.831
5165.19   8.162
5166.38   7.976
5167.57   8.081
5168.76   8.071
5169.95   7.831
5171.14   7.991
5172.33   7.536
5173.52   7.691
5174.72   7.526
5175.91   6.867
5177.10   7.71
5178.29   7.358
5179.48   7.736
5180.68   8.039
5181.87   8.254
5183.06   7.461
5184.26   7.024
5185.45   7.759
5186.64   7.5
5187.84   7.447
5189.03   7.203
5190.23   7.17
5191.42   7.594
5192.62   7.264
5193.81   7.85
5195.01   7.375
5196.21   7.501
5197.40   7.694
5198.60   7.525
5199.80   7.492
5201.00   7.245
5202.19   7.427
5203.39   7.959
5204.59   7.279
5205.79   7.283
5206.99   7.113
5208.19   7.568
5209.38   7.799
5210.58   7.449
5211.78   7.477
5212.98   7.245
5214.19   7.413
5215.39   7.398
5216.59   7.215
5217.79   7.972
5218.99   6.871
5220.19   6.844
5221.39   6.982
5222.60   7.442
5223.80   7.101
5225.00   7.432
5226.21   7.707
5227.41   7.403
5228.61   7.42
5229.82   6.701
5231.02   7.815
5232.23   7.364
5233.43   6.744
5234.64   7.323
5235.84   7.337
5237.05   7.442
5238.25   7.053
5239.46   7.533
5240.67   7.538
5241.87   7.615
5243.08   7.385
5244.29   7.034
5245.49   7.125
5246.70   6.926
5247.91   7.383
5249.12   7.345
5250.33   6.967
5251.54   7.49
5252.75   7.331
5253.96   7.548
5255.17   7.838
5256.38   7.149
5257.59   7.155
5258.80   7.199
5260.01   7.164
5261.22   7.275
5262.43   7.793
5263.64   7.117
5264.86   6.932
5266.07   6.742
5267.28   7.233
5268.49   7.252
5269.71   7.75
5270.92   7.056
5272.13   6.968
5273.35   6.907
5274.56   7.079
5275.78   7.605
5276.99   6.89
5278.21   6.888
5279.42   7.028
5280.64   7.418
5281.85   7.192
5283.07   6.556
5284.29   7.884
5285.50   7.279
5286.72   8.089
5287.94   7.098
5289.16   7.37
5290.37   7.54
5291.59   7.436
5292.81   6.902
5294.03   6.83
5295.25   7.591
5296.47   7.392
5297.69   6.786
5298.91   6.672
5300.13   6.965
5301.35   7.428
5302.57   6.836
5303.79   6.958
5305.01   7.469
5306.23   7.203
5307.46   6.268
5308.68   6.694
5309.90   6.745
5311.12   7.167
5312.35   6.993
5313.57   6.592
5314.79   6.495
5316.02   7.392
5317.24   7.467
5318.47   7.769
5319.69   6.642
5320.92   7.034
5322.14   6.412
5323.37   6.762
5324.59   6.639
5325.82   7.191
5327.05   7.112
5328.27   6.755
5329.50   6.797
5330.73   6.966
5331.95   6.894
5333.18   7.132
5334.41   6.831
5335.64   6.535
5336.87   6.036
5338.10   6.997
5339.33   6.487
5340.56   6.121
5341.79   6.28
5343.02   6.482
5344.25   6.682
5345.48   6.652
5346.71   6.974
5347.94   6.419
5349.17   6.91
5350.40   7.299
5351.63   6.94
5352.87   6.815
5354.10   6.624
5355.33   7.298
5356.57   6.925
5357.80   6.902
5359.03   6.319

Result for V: 0.146 mag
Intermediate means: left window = 11.6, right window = 6.98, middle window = 8.81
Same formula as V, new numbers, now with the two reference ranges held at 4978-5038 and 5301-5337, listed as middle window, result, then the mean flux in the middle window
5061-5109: 0.015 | 10.1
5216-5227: 0.143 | 7.29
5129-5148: 0.120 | 8.51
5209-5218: 0.132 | 7.46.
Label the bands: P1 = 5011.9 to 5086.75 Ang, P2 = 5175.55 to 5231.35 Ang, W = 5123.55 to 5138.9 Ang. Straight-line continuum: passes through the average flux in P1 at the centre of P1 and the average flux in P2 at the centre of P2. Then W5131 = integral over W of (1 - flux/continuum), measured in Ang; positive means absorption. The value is 1.1 Ang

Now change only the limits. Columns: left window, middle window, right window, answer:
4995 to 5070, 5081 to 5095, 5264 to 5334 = 0.6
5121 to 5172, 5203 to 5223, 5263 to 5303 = 1.1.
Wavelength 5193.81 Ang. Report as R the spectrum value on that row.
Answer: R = 7.85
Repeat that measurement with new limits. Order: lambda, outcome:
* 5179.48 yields 7.736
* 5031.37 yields 12.02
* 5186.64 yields 7.5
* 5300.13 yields 6.965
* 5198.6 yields 7.525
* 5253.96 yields 7.548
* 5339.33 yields 6.487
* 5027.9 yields 11.43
